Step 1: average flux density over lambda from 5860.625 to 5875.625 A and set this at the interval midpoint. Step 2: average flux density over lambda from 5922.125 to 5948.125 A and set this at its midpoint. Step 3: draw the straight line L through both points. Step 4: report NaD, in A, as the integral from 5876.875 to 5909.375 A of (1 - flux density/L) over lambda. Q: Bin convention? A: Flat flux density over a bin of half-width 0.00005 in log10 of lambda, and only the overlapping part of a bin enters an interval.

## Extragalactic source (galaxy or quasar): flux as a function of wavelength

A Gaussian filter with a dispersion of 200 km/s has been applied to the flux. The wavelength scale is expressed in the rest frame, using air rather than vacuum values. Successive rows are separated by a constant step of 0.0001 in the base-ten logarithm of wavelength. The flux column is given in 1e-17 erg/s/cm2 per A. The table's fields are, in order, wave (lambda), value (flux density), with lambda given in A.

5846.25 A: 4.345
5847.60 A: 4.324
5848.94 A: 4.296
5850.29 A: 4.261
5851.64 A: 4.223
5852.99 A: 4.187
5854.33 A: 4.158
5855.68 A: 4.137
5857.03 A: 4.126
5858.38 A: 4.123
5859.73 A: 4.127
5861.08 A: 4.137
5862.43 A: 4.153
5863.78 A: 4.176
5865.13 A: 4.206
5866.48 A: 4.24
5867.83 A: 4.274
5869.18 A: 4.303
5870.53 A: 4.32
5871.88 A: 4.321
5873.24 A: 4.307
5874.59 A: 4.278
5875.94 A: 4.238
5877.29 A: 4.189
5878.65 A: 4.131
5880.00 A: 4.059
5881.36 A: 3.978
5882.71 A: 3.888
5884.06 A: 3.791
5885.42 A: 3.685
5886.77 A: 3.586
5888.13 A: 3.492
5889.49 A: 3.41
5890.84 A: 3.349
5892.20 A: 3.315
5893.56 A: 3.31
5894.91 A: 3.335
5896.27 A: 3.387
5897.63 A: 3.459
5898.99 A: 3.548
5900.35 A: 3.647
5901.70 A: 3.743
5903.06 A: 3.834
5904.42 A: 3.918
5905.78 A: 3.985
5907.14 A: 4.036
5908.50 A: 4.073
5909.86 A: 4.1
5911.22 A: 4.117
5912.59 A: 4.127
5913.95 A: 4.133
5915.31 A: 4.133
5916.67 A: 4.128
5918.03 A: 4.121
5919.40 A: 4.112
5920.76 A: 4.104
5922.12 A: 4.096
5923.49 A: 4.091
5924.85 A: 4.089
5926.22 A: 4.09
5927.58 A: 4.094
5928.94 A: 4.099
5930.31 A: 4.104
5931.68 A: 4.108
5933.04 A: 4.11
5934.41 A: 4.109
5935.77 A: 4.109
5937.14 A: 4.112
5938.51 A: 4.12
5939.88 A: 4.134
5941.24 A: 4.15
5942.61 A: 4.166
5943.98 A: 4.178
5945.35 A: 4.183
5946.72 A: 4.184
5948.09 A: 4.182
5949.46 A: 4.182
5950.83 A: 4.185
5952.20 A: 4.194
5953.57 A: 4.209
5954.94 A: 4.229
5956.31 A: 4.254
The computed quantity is 3.8 A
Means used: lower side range 4.25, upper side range 4.12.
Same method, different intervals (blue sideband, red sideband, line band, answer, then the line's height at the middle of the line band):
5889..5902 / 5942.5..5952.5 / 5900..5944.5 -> -3.0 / 3.82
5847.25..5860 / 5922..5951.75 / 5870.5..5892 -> 1.3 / 4.17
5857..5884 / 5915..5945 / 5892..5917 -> 2.0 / 4.14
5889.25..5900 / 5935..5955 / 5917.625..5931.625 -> -0.9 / 3.85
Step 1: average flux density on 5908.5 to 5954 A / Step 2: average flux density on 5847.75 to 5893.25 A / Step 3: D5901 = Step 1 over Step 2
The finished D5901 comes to 1.02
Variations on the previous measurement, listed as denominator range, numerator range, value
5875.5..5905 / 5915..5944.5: 1.12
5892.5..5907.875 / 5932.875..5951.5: 1.14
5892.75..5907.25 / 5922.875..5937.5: 1.13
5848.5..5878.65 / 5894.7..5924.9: 0.93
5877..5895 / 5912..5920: 1.12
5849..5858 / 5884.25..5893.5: 0.83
